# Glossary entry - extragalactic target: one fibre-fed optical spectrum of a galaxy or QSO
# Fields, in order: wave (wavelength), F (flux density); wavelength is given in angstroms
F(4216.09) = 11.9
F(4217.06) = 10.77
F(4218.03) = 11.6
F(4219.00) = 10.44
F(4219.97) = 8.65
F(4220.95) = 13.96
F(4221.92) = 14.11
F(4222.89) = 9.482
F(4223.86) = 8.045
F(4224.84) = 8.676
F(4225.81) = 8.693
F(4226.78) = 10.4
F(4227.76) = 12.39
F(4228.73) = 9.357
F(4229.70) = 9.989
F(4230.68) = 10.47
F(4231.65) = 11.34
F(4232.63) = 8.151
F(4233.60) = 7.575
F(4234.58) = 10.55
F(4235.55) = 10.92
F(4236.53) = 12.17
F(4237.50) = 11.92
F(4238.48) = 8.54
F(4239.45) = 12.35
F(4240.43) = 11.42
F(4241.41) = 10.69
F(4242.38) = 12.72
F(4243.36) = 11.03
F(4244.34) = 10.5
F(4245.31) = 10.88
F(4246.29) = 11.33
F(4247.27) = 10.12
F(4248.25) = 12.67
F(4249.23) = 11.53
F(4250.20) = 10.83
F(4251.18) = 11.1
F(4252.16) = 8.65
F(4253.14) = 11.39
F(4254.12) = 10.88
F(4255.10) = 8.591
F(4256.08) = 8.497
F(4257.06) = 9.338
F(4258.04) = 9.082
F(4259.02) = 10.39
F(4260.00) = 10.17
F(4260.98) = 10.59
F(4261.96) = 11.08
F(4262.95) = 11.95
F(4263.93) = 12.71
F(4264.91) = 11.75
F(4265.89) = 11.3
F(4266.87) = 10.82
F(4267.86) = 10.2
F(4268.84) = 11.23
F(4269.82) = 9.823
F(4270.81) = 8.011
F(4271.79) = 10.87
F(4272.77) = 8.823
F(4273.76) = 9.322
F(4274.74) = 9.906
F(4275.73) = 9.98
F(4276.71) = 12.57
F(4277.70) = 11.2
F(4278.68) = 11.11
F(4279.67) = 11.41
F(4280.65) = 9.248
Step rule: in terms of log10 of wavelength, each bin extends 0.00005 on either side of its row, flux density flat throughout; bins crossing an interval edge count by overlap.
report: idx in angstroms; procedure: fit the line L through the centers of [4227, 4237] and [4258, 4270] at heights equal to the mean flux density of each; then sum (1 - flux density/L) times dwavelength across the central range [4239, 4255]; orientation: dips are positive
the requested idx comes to -0.7 angstroms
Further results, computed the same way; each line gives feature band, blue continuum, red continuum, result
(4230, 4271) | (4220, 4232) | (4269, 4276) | -2.47 angstroms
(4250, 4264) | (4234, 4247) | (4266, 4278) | 0.50 angstroms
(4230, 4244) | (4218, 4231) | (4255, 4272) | -0.40 angstroms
